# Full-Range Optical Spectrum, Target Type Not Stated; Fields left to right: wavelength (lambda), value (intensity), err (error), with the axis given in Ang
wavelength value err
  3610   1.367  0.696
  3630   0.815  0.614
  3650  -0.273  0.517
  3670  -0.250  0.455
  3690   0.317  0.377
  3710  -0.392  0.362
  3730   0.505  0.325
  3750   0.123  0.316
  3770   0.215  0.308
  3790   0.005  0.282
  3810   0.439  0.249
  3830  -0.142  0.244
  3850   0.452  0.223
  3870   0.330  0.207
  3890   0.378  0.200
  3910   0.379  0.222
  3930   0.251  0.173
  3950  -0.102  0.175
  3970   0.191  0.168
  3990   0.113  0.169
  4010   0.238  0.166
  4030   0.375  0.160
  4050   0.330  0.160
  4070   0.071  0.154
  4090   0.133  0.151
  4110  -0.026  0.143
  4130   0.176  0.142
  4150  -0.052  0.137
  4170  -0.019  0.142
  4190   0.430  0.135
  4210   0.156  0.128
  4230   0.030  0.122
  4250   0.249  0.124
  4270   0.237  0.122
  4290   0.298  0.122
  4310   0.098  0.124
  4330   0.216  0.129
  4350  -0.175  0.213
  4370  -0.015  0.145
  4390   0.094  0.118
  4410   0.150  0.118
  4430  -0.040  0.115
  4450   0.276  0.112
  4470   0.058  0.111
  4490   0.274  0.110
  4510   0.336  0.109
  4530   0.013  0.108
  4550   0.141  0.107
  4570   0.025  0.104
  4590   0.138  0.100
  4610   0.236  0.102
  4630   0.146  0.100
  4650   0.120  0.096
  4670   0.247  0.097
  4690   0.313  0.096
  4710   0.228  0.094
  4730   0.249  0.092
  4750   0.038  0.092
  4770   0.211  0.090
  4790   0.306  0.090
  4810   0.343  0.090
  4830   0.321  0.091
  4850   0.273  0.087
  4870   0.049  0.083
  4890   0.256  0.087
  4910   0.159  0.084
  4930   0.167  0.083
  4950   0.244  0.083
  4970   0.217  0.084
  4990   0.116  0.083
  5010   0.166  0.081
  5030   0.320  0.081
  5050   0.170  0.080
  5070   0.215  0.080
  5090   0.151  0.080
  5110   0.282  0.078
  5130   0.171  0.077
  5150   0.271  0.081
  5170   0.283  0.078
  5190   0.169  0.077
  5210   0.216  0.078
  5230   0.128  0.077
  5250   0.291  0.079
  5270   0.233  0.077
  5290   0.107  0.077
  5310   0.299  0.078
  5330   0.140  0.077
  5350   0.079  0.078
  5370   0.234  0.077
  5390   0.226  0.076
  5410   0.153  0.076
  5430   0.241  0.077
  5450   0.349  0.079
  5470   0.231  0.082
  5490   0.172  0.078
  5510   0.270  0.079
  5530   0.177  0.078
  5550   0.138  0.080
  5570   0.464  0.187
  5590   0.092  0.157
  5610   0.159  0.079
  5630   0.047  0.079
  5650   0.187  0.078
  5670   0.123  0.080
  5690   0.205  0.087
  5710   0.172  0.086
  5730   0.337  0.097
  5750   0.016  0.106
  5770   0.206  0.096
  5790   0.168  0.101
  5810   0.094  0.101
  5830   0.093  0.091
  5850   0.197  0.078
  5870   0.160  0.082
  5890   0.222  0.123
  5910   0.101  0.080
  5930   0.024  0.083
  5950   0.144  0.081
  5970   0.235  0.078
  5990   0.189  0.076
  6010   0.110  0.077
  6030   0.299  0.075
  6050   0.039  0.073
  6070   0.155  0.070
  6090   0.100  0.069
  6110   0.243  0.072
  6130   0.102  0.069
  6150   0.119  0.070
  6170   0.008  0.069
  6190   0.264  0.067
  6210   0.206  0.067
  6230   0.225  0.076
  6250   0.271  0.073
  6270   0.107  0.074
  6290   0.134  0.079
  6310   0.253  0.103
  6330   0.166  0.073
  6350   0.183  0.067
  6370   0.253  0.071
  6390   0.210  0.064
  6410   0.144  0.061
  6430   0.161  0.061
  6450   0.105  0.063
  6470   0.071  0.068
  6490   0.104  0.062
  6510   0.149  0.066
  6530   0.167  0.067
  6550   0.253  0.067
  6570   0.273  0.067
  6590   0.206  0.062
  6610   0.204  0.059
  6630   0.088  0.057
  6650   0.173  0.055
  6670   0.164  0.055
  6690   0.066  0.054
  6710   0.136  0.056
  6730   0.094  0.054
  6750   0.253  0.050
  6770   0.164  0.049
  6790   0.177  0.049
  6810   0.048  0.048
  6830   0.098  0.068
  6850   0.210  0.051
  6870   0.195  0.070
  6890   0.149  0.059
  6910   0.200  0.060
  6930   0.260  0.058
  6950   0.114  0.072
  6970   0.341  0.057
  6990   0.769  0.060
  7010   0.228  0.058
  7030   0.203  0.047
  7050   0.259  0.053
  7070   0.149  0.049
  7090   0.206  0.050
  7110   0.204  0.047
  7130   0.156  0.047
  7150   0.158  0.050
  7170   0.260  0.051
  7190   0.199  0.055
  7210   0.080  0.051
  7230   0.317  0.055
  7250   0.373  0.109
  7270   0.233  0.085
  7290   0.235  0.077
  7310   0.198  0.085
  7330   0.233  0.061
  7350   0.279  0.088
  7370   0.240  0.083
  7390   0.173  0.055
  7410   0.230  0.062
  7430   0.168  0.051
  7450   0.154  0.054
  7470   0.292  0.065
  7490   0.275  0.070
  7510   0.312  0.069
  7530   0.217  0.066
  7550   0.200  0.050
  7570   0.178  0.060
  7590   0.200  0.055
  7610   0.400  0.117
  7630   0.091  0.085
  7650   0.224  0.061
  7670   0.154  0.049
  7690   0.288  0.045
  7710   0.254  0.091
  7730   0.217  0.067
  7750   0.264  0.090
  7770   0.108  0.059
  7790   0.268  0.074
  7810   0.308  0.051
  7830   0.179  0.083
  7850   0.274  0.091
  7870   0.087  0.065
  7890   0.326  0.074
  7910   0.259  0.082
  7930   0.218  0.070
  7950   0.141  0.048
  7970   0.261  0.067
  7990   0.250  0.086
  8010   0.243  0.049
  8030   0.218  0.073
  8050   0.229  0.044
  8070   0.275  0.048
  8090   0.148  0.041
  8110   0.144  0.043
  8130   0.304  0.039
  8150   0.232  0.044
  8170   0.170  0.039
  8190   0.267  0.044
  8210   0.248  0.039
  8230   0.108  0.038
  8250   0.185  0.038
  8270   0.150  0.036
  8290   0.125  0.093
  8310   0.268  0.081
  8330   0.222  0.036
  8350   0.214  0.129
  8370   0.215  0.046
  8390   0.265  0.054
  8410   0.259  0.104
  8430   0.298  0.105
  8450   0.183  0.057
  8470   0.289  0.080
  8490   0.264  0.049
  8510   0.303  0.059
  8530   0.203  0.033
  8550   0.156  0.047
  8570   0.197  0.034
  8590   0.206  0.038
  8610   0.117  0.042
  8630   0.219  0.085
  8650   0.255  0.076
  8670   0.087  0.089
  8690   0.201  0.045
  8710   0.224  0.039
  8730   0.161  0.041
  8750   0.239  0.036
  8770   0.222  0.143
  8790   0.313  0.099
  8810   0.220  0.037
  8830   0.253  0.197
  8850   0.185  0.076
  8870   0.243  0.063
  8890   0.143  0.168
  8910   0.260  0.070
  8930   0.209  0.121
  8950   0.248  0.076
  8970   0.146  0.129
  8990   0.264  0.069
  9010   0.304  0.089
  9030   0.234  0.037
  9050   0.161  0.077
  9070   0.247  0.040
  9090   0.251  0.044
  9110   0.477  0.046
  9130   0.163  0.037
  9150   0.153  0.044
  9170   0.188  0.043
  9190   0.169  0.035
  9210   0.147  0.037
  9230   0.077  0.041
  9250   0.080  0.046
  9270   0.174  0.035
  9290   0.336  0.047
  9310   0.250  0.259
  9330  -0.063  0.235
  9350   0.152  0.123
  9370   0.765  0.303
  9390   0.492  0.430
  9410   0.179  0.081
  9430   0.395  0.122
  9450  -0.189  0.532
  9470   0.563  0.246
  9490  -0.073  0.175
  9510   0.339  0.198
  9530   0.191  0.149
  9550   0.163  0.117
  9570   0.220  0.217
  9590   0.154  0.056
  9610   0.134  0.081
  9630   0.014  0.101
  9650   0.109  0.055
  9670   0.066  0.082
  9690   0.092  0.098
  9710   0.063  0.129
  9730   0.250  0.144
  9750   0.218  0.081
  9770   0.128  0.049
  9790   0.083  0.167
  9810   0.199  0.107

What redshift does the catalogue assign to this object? 0.87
